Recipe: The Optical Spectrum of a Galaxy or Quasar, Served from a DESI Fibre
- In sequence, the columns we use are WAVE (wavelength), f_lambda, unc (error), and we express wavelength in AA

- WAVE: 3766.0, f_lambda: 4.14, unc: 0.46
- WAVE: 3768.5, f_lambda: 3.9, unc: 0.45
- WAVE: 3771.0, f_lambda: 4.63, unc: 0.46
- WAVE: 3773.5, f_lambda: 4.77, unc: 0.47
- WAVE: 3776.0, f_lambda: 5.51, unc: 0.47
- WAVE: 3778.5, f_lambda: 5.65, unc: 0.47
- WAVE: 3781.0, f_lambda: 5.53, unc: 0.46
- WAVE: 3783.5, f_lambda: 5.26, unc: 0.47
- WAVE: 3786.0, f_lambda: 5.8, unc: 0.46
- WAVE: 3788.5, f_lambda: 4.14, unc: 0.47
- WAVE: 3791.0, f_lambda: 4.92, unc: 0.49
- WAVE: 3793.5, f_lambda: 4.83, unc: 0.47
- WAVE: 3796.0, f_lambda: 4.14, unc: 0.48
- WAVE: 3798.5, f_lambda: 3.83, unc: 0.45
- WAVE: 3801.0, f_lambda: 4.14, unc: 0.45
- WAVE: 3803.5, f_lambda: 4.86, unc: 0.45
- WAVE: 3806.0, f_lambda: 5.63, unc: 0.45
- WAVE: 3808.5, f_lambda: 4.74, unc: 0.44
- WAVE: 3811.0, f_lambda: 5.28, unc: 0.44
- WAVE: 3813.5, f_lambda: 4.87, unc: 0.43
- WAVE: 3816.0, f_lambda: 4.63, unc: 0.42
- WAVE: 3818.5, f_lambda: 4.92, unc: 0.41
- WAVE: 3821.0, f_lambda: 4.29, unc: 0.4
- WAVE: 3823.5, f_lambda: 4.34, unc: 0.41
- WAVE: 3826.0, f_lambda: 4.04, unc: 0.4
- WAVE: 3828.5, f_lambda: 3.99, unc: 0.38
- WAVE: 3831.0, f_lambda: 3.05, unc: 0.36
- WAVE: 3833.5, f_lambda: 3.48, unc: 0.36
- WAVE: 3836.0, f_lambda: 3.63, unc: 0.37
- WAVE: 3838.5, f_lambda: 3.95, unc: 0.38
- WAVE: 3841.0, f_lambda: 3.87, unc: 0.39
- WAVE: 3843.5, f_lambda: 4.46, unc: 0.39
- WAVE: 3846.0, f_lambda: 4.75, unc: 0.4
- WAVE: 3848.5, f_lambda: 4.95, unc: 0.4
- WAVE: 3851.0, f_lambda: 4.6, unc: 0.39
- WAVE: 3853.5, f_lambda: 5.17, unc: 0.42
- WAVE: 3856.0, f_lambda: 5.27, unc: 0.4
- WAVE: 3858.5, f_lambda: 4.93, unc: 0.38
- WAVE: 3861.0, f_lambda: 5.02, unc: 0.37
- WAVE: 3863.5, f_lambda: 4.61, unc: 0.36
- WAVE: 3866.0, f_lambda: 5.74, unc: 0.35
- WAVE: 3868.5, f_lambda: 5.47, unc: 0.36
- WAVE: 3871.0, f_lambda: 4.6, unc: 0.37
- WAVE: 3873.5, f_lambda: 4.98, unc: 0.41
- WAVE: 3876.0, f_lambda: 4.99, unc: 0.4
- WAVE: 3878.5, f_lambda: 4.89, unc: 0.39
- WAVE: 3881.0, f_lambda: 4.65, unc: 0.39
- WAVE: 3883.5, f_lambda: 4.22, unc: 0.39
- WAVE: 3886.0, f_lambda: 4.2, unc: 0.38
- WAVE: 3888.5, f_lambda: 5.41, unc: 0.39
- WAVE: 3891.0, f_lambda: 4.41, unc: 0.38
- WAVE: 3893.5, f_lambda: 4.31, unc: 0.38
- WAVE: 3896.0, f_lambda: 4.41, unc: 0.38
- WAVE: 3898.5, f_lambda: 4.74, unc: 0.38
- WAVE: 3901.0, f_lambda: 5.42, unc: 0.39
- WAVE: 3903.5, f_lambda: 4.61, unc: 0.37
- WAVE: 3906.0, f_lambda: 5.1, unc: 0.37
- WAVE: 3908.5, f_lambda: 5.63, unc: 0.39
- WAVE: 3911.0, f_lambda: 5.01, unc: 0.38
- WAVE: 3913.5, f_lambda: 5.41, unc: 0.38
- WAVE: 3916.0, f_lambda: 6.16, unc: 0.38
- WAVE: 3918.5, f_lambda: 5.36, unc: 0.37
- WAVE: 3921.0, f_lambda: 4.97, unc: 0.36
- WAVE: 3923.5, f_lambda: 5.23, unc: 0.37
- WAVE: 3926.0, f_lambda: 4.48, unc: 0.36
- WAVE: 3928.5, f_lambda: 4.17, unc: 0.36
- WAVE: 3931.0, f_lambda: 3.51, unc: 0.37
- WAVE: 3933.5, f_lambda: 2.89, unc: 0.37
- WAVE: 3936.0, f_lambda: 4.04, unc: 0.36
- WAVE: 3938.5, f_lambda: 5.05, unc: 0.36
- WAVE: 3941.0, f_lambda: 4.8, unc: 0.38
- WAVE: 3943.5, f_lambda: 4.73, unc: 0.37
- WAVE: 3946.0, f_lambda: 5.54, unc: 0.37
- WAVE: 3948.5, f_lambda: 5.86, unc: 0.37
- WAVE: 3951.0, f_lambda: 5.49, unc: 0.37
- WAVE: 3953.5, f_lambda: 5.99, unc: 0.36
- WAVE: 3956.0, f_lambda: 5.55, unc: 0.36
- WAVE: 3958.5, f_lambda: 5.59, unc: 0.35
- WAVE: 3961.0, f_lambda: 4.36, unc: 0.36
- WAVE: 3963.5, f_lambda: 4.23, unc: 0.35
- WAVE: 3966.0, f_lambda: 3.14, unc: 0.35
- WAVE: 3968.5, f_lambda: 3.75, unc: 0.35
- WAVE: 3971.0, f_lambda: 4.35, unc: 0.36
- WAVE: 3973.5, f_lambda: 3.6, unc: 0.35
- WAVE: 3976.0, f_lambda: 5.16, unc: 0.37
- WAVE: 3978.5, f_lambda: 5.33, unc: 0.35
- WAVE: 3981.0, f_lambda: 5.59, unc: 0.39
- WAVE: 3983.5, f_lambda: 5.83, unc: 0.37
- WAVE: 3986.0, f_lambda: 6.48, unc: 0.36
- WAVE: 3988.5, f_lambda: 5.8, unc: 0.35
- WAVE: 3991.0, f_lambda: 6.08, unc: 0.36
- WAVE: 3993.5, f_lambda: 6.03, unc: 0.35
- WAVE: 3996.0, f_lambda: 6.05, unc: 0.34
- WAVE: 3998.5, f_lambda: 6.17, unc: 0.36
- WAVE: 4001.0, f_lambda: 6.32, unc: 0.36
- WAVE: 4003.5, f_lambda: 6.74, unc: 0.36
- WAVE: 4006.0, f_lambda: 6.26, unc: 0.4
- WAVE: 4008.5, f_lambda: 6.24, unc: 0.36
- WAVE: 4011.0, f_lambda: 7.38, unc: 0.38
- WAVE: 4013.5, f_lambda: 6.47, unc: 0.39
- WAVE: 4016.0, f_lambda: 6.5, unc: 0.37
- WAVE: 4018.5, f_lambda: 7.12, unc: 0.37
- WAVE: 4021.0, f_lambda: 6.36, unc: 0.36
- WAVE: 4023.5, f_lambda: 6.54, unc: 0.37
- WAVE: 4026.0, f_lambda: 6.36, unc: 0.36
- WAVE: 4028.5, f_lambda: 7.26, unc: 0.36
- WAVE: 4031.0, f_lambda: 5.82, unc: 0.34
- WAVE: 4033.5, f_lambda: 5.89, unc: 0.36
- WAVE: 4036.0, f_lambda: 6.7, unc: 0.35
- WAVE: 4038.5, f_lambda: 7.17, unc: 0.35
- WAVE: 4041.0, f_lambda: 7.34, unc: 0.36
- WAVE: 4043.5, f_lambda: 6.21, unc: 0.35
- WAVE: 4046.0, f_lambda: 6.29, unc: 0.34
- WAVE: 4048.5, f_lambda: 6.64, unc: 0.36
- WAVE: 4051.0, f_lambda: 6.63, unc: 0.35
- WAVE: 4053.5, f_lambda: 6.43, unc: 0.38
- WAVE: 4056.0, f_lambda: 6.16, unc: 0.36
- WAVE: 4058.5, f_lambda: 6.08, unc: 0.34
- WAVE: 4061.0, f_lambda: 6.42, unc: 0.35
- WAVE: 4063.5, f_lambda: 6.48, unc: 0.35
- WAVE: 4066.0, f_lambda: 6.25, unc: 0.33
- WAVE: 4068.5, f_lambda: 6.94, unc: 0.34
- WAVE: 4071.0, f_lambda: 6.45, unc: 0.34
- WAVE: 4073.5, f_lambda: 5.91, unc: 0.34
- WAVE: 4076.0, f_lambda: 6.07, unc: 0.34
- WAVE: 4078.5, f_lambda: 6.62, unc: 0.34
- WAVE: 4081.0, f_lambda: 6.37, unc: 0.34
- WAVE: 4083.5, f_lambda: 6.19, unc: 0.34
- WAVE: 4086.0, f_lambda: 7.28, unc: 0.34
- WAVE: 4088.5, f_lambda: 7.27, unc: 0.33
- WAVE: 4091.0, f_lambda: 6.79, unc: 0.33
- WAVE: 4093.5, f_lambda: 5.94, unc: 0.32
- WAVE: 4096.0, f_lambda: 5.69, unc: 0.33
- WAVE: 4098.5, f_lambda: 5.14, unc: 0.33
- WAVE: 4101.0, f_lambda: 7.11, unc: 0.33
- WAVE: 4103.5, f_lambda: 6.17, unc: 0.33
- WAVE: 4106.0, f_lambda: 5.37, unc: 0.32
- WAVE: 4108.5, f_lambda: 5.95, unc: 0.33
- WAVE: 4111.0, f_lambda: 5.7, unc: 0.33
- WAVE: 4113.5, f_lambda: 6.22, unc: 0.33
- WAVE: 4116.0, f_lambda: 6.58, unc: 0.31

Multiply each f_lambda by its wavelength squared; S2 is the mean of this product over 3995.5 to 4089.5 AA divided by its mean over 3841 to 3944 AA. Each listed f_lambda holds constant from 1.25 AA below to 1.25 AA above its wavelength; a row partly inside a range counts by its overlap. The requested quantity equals 1.46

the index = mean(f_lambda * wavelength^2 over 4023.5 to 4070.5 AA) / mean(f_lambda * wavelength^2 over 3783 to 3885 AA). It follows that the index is 1.57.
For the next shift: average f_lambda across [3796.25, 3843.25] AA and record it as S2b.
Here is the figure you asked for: 4.31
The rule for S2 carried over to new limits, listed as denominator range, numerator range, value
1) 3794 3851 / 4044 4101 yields 1.66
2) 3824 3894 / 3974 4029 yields 1.47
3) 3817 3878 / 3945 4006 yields 1.27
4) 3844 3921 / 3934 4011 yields 1.13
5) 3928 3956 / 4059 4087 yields 1.43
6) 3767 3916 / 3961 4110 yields 1.42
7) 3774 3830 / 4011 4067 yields 1.54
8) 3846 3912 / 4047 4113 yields 1.43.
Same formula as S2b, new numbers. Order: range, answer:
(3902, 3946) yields 4.8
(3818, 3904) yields 4.58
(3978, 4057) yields 6.39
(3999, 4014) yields 6.55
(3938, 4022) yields 5.59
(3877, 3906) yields 4.68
